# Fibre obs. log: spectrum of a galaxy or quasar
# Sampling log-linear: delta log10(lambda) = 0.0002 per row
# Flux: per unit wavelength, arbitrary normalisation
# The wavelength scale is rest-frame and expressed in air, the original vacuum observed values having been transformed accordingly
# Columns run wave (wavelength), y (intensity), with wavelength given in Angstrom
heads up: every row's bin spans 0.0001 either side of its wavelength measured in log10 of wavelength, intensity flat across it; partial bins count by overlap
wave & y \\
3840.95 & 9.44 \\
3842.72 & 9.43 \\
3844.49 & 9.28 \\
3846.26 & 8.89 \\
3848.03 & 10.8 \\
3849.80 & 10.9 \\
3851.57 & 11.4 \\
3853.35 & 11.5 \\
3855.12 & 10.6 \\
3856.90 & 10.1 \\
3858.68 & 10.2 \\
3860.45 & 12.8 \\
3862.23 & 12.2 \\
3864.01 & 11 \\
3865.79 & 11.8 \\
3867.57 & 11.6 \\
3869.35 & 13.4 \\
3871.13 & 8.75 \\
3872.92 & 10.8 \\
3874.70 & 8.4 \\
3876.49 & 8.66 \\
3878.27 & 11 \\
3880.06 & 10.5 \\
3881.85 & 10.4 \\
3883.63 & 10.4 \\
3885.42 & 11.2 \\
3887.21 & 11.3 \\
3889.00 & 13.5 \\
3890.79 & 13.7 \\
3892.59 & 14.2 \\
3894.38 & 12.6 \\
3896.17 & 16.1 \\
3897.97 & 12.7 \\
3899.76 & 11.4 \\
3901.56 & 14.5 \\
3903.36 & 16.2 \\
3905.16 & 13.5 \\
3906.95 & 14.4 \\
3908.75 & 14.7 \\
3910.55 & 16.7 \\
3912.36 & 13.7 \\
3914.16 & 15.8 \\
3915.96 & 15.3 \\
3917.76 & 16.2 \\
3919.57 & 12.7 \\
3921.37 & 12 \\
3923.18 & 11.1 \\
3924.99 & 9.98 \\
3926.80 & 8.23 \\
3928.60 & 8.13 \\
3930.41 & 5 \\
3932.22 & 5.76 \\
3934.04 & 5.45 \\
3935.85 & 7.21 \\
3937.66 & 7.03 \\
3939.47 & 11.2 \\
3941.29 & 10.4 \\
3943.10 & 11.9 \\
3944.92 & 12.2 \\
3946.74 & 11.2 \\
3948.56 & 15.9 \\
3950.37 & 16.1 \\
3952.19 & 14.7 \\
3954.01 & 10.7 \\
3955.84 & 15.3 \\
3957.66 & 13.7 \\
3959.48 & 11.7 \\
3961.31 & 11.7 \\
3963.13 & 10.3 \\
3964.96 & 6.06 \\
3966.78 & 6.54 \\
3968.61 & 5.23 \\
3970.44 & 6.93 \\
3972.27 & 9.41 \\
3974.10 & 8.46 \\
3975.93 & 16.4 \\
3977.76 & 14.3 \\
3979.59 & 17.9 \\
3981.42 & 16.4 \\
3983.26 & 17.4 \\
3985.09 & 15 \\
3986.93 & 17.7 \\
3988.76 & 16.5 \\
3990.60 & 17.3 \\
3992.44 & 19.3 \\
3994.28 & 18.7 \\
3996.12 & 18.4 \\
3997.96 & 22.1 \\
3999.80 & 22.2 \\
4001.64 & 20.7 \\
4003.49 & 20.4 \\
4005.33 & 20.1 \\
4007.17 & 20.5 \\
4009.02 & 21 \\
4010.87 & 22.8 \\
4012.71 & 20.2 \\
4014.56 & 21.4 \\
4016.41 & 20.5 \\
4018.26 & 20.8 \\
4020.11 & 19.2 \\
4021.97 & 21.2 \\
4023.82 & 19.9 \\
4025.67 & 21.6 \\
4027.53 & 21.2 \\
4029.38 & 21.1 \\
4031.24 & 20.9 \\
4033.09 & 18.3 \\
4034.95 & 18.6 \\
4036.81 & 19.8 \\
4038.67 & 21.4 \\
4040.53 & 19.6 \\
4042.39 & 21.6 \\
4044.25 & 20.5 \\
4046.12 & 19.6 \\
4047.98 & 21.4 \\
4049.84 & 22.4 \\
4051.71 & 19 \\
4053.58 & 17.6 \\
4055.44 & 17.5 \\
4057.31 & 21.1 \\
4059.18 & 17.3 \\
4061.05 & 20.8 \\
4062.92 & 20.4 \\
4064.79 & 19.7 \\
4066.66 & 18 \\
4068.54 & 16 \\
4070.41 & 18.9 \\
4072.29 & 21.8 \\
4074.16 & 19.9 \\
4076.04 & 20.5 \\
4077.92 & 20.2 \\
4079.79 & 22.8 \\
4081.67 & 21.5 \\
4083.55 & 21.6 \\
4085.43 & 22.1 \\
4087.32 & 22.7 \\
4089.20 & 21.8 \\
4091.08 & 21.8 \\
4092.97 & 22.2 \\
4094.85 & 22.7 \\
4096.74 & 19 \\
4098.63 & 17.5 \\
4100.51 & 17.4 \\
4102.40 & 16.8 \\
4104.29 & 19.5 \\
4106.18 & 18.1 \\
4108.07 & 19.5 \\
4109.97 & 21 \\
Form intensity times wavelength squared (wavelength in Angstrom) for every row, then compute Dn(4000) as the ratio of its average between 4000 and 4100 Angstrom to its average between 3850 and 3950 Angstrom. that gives 1.89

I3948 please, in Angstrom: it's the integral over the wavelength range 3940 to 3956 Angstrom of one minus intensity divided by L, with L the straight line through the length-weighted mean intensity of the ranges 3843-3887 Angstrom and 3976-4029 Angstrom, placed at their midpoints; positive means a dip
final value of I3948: 3.0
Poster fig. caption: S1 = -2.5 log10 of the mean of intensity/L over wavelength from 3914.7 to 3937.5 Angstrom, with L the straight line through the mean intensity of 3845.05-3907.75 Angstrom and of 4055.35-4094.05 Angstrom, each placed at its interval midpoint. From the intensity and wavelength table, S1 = 0.38 mag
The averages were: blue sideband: 11.7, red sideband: 20.5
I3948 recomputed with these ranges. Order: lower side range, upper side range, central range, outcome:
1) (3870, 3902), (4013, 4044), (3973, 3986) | 1.79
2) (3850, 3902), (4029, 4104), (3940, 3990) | 9.50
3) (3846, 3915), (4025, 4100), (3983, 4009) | -2.70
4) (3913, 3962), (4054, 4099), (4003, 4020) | -4.91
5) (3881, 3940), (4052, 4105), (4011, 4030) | -4.01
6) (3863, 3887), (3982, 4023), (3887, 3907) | -2.51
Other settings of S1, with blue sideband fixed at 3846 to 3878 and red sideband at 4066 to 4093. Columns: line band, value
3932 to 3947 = 0.49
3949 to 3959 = 0.07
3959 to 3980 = 0.47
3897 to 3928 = -0.03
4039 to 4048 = -0.08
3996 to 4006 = -0.21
